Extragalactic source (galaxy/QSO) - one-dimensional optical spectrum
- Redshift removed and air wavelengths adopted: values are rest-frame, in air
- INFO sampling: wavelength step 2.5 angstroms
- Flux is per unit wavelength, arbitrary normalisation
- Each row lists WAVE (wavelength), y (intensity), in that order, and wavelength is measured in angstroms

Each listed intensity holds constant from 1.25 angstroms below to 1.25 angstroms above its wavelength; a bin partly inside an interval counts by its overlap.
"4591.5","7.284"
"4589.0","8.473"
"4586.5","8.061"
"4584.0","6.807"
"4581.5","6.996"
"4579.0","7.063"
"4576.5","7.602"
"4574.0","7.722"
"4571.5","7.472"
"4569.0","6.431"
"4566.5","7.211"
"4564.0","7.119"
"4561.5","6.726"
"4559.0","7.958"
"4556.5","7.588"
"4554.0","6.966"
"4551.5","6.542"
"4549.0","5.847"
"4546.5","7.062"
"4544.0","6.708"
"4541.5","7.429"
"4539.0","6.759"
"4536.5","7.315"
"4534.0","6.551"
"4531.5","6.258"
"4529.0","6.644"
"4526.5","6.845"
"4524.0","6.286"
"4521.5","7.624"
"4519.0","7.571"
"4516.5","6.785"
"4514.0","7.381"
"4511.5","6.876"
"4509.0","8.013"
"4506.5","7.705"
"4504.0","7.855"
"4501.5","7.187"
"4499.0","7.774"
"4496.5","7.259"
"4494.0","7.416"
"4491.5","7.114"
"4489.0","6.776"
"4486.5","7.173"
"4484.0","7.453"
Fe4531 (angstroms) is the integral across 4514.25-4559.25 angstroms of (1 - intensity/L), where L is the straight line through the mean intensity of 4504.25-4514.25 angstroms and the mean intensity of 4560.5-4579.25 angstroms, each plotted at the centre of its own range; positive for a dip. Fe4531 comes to 2.8 angstroms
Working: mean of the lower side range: 7.54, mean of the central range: 6.92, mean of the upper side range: 7.18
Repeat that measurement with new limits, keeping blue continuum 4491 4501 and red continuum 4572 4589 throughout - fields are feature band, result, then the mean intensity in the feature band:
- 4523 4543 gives 1.8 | 6.77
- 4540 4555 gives 1.4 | 6.76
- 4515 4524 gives 0.3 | 7.18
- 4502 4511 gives -0.4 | 7.72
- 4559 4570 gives 0.7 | 7.01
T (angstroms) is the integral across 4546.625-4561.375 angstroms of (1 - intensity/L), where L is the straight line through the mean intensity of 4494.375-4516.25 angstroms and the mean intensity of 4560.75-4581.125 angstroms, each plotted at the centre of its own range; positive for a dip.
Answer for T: 0.6 angstroms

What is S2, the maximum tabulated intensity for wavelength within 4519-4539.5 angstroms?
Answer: 7.624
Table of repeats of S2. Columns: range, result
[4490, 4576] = 8.013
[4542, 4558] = 7.588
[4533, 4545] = 7.429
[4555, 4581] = 7.958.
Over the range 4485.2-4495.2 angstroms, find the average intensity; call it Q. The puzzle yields 7.12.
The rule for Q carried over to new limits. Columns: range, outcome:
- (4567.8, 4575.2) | 7.21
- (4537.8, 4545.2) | 6.97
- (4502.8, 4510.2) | 7.86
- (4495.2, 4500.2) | 7.51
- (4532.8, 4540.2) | 6.88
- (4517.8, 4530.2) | 6.99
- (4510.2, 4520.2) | 7.16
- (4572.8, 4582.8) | 7.34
